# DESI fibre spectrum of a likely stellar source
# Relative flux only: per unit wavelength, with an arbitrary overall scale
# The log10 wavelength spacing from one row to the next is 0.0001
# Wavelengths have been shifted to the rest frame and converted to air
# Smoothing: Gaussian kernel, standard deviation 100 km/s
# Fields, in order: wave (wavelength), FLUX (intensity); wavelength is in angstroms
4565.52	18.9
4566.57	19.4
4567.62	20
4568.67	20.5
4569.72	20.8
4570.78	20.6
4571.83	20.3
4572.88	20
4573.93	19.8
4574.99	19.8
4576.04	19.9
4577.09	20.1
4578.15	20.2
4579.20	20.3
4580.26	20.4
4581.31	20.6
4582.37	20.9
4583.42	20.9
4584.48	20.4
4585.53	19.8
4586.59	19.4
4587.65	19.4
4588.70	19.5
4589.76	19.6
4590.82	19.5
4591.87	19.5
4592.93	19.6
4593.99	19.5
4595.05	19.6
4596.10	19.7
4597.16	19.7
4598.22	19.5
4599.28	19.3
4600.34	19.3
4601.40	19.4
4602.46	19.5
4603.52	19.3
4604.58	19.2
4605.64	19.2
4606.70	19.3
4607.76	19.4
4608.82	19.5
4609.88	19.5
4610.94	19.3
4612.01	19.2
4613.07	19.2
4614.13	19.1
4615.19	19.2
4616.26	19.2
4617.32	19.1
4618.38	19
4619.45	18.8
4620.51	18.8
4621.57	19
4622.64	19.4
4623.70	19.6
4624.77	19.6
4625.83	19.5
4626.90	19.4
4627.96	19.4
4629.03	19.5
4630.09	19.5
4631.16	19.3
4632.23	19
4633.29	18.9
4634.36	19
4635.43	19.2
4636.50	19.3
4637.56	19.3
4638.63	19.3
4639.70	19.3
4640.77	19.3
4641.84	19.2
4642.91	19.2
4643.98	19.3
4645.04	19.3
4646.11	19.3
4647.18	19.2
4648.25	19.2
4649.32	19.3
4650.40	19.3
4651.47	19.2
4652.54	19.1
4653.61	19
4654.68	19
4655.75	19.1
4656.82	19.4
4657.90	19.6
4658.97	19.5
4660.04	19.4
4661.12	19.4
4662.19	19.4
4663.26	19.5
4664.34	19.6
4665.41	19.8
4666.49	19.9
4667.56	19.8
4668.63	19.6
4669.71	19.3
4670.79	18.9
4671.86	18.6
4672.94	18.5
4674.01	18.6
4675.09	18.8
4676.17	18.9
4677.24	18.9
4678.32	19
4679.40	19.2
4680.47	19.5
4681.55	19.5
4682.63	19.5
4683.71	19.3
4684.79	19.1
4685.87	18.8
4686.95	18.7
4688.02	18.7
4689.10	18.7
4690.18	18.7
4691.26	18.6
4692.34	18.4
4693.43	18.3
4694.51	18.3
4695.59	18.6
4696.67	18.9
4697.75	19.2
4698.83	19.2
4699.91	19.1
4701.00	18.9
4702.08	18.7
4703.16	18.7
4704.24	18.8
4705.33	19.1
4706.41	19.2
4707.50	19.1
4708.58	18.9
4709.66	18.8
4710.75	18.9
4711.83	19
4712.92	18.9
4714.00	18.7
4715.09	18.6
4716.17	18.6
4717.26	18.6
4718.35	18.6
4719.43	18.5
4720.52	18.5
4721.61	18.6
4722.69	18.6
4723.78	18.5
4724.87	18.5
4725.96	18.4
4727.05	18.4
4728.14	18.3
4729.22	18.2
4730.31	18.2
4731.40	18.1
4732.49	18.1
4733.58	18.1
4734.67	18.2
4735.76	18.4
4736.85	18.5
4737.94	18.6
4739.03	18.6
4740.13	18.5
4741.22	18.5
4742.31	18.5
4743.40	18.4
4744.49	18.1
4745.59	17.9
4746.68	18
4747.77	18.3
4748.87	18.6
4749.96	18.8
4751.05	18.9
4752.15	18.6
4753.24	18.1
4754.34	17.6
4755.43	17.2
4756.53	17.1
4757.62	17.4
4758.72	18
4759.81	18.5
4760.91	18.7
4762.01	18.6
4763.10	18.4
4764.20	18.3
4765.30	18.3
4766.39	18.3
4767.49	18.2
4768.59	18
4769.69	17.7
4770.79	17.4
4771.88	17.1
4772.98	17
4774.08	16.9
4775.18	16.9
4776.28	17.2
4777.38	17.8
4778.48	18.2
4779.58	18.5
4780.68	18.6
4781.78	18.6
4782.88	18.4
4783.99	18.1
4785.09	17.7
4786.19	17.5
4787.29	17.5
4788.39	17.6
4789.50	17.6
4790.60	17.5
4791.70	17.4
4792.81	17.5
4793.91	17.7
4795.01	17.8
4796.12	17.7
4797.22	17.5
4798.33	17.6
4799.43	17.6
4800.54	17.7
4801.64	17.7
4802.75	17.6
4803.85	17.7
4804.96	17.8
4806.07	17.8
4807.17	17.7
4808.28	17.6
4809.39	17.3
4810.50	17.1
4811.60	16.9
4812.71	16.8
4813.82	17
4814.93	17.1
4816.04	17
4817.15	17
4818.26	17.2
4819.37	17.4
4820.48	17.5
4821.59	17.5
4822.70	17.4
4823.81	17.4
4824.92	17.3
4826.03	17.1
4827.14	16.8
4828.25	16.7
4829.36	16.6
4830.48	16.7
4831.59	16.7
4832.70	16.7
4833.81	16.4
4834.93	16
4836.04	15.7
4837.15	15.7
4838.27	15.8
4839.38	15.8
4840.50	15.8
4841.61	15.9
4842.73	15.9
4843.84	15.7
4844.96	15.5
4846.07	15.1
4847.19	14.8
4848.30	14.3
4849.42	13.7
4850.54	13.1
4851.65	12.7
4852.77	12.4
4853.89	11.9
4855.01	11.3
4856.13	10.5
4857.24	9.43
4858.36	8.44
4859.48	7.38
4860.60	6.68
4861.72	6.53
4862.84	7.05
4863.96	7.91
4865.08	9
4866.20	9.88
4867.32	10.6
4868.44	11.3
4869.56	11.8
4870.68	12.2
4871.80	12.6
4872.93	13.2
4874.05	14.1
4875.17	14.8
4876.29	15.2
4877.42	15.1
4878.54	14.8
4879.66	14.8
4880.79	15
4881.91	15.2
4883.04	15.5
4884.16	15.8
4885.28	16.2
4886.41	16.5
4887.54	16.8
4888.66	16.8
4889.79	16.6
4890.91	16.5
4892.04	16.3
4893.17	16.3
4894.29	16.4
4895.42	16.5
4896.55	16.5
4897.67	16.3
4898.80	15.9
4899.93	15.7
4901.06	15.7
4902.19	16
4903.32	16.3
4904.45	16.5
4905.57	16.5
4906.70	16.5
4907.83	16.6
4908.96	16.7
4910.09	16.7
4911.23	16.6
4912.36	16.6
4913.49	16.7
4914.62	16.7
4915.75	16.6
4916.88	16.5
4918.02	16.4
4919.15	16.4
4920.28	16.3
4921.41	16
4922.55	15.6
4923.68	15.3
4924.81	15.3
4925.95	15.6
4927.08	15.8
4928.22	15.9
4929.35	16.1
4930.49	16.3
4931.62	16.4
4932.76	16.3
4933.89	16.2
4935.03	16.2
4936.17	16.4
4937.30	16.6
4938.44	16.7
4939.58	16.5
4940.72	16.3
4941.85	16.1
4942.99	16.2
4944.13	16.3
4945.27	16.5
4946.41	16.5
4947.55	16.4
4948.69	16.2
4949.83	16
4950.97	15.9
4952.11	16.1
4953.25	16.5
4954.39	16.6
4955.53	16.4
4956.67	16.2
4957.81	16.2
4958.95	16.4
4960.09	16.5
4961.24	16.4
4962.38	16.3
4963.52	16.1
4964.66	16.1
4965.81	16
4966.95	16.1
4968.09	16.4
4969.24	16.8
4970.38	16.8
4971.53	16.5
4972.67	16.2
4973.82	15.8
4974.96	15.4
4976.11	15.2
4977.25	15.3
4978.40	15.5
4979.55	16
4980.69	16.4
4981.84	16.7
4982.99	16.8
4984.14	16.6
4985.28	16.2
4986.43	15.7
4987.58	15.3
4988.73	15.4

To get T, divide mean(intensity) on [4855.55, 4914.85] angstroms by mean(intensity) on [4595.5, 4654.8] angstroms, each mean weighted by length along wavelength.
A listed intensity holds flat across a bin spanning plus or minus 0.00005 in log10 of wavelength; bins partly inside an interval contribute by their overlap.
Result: 0.73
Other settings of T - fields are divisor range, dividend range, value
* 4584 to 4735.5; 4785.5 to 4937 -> 0.81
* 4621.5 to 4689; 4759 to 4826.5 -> 0.92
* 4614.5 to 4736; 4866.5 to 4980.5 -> 0.84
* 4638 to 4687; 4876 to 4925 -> 0.84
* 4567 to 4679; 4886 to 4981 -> 0.84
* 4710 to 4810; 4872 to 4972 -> 0.89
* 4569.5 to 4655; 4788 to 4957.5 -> 0.80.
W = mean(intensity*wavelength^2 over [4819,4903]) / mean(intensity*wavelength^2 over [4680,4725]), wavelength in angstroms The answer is 0.82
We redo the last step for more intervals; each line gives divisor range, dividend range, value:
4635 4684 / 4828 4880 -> 0.74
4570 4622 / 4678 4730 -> 1.00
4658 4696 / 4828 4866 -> 0.74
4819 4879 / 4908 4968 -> 1.23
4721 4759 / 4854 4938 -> 0.86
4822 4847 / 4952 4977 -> 1.05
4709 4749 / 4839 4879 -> 0.70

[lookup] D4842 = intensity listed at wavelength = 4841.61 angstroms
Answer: 15.9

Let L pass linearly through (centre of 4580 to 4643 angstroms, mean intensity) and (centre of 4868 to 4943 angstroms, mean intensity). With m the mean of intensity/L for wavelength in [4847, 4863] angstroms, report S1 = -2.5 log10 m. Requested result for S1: 0.47 mag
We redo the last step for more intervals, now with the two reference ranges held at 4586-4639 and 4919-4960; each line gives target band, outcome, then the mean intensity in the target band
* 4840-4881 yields 0.348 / 12.3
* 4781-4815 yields -0.003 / 17.6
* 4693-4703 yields -0.018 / 18.8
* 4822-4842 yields 0.047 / 16.5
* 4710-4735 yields -0.013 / 18.5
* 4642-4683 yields -0.023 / 19.3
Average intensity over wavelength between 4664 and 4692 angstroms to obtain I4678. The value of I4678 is 19.1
